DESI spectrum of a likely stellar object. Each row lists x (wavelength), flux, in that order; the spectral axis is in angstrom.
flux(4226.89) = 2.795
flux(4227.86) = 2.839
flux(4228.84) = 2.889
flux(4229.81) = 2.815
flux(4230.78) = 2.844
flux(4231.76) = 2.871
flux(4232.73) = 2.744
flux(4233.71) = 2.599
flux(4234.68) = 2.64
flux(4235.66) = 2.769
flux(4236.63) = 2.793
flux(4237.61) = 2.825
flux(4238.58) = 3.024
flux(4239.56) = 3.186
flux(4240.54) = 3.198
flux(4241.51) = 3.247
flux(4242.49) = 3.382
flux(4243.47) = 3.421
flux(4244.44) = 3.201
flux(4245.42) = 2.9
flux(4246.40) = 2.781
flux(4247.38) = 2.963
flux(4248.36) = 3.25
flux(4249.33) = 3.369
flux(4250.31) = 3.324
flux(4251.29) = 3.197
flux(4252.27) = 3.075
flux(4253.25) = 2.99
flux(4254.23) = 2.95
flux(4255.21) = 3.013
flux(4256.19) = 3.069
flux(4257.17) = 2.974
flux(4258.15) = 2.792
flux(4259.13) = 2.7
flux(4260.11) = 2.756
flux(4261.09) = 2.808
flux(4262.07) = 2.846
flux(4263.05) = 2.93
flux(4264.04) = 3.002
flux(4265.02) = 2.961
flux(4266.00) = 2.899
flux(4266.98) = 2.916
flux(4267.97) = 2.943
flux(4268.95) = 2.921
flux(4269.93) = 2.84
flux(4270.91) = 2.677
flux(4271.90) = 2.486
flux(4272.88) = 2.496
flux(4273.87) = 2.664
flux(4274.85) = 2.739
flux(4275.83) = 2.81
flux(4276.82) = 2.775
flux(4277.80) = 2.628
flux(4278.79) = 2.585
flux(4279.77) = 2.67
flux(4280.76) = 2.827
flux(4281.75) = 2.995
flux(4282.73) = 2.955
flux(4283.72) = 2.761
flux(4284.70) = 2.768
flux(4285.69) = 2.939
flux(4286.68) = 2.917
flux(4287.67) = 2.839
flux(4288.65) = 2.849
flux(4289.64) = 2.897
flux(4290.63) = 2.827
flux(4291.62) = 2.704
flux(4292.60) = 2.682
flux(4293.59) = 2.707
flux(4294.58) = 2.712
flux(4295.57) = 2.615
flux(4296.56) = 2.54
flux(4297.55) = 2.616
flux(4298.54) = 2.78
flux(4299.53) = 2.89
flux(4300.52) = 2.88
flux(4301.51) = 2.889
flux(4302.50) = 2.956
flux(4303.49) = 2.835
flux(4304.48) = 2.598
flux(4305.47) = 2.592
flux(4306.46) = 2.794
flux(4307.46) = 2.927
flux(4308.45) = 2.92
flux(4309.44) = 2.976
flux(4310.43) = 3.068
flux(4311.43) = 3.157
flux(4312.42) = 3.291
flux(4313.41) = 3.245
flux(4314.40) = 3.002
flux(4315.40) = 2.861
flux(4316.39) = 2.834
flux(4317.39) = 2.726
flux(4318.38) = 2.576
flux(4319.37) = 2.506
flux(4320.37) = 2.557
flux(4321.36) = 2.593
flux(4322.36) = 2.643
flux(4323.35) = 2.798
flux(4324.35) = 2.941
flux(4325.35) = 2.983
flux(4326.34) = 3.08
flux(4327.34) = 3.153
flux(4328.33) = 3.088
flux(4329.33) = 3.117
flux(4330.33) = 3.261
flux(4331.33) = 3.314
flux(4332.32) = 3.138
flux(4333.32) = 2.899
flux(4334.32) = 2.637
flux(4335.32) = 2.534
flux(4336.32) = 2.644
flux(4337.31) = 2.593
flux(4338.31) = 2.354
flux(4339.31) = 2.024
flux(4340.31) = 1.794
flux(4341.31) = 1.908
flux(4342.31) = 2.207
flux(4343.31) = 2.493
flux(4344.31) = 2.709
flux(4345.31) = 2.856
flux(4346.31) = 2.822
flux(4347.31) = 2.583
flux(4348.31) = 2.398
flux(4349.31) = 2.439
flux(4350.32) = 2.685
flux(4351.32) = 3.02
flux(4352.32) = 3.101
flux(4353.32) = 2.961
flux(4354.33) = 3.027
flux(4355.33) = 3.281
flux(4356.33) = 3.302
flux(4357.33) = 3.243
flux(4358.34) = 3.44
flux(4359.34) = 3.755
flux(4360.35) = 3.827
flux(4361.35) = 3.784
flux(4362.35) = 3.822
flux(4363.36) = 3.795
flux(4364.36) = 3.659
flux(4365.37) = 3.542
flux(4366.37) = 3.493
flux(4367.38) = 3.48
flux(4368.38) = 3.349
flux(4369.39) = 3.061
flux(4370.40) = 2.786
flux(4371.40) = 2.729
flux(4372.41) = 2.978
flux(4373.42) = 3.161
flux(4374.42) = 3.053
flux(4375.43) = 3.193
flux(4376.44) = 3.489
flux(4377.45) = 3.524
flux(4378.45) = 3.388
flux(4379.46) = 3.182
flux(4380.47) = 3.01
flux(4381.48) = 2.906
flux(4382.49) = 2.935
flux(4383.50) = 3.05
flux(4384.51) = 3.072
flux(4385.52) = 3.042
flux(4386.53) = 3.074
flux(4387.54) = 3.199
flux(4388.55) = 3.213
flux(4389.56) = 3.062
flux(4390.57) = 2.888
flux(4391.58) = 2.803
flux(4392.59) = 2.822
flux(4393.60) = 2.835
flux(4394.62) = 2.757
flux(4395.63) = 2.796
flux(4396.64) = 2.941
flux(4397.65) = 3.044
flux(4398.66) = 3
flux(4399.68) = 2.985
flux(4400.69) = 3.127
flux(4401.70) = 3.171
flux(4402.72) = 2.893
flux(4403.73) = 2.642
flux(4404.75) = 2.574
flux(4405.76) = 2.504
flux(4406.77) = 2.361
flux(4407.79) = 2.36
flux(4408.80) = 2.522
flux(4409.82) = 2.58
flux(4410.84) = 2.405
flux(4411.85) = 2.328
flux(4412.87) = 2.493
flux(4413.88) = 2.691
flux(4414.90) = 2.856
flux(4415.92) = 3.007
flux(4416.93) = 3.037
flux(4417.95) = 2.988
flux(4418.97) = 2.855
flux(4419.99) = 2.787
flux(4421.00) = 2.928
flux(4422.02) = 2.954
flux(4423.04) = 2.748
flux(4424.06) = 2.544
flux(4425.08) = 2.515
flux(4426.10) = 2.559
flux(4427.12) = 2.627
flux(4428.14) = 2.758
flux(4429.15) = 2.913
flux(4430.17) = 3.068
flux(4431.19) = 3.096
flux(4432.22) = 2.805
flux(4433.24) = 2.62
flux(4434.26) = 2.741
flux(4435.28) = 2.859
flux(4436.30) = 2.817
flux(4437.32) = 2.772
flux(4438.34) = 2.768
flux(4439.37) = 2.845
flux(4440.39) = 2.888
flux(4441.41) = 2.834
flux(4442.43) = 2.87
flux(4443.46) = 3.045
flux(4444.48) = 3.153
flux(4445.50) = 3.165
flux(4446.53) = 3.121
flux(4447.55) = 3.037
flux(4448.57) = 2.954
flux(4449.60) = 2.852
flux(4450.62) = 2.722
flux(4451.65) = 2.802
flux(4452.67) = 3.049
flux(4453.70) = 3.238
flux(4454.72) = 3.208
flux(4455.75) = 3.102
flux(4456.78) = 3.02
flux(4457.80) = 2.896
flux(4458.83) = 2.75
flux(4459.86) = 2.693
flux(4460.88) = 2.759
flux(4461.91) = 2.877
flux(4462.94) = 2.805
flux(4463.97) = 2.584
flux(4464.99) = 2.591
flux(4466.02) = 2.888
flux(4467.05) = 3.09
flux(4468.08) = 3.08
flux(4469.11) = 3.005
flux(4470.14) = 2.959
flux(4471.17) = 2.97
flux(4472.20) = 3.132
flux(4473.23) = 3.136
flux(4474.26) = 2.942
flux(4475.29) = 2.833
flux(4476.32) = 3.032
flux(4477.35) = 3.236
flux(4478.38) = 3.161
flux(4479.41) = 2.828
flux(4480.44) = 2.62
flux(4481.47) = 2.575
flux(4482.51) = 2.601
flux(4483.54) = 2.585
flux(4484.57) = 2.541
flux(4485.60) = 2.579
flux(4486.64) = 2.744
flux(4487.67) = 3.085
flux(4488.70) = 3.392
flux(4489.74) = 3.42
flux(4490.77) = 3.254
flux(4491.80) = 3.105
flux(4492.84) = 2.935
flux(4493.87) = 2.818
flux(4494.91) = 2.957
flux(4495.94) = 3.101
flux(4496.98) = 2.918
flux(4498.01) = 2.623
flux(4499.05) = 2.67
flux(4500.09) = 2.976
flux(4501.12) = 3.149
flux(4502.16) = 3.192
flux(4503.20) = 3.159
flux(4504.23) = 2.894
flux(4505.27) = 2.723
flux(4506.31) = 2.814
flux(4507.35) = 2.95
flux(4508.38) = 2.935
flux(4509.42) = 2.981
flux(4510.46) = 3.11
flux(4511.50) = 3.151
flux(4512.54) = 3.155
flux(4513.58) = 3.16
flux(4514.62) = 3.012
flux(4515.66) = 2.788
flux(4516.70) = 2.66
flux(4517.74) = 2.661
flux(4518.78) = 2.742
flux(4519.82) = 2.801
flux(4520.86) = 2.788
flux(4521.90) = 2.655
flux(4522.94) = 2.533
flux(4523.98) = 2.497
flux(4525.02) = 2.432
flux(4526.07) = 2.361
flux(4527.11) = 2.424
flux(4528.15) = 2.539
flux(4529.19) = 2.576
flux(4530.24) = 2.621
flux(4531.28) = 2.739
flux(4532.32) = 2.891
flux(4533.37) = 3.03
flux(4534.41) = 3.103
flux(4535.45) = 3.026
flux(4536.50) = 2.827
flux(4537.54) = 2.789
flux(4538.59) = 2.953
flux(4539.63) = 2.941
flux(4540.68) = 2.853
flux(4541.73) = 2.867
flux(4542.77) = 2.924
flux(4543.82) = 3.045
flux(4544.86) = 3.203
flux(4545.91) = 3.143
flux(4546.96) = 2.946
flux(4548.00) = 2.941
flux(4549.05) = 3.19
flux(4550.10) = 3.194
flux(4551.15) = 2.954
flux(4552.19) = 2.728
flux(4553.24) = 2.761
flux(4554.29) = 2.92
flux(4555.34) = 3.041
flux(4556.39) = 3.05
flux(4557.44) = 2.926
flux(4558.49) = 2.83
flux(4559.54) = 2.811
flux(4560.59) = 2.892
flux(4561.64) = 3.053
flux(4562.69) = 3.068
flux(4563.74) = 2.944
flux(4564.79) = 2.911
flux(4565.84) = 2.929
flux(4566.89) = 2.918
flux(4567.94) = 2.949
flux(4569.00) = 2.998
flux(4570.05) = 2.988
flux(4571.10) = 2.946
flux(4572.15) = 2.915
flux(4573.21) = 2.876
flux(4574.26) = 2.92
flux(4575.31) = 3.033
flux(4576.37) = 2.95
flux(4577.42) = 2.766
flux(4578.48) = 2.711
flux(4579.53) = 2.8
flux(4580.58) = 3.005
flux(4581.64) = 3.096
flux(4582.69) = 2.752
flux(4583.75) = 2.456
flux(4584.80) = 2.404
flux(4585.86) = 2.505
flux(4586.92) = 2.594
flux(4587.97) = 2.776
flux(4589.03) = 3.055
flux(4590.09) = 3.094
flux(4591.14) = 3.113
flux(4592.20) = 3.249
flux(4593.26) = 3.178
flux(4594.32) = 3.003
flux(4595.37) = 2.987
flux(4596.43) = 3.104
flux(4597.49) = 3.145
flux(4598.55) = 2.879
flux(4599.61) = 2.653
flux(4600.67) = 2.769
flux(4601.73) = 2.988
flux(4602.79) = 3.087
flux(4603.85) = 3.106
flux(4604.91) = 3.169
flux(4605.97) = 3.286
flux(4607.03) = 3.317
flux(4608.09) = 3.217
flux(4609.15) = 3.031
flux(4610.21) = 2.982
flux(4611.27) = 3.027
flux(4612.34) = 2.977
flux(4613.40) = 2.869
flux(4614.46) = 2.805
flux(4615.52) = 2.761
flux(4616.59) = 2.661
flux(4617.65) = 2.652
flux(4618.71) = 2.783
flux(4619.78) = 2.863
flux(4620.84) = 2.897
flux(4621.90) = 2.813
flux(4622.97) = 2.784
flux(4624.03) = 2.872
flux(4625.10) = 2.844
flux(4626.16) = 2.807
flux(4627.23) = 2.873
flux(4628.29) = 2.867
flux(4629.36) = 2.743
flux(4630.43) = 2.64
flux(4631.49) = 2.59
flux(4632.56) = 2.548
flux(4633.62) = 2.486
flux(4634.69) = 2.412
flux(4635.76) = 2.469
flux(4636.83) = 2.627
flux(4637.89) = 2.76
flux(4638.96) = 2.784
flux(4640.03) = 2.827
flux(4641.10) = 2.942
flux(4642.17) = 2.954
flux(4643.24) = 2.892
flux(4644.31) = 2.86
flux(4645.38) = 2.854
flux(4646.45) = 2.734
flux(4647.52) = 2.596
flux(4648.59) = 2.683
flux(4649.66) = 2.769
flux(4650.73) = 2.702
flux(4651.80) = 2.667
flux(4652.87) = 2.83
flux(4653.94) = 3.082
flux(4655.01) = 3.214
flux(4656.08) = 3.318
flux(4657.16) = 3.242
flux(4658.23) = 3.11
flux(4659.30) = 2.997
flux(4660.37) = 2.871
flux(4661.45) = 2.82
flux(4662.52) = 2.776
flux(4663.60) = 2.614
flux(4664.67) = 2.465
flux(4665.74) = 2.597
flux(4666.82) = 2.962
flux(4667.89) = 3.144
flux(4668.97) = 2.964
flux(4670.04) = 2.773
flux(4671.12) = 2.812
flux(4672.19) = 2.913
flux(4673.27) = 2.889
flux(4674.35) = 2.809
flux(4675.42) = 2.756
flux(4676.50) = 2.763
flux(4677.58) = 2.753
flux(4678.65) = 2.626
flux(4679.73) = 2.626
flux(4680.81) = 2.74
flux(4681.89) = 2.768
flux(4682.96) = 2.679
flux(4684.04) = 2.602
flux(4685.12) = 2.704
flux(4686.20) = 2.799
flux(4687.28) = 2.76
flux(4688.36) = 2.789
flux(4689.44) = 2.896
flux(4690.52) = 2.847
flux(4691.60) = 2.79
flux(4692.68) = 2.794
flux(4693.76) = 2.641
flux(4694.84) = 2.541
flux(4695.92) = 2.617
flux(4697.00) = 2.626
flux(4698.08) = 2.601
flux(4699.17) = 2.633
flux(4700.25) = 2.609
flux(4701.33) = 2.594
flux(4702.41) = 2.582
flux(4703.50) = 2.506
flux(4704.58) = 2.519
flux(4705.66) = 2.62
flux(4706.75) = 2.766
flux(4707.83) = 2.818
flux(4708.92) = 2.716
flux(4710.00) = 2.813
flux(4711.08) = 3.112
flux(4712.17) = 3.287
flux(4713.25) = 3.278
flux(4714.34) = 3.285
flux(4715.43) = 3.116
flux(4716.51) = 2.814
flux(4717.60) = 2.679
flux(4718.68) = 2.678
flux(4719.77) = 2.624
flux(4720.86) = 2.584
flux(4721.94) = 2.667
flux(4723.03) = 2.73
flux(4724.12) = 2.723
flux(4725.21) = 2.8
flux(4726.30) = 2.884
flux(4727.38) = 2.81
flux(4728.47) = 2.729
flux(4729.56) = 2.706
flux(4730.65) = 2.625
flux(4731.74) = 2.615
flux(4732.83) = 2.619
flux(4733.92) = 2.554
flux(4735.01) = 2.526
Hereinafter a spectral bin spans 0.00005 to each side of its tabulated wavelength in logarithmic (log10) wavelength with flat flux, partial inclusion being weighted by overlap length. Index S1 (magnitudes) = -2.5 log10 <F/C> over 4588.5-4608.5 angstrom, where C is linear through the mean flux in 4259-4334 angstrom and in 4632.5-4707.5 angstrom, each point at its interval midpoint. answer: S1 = -0.11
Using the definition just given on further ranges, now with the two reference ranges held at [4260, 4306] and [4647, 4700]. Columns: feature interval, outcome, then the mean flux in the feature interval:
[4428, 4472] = -0.046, 2.91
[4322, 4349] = 0.034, 2.7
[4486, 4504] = -0.087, 3.02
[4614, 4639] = 0.028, 2.72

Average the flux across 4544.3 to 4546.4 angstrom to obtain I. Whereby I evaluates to 3.18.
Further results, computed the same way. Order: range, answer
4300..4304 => 2.89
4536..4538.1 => 2.81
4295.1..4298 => 2.59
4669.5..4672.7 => 2.84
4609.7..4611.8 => 3.01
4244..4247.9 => 2.95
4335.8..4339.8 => 2.41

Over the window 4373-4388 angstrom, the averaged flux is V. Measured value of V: 3.15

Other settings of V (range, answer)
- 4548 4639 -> 2.89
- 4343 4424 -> 2.99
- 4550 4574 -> 2.93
